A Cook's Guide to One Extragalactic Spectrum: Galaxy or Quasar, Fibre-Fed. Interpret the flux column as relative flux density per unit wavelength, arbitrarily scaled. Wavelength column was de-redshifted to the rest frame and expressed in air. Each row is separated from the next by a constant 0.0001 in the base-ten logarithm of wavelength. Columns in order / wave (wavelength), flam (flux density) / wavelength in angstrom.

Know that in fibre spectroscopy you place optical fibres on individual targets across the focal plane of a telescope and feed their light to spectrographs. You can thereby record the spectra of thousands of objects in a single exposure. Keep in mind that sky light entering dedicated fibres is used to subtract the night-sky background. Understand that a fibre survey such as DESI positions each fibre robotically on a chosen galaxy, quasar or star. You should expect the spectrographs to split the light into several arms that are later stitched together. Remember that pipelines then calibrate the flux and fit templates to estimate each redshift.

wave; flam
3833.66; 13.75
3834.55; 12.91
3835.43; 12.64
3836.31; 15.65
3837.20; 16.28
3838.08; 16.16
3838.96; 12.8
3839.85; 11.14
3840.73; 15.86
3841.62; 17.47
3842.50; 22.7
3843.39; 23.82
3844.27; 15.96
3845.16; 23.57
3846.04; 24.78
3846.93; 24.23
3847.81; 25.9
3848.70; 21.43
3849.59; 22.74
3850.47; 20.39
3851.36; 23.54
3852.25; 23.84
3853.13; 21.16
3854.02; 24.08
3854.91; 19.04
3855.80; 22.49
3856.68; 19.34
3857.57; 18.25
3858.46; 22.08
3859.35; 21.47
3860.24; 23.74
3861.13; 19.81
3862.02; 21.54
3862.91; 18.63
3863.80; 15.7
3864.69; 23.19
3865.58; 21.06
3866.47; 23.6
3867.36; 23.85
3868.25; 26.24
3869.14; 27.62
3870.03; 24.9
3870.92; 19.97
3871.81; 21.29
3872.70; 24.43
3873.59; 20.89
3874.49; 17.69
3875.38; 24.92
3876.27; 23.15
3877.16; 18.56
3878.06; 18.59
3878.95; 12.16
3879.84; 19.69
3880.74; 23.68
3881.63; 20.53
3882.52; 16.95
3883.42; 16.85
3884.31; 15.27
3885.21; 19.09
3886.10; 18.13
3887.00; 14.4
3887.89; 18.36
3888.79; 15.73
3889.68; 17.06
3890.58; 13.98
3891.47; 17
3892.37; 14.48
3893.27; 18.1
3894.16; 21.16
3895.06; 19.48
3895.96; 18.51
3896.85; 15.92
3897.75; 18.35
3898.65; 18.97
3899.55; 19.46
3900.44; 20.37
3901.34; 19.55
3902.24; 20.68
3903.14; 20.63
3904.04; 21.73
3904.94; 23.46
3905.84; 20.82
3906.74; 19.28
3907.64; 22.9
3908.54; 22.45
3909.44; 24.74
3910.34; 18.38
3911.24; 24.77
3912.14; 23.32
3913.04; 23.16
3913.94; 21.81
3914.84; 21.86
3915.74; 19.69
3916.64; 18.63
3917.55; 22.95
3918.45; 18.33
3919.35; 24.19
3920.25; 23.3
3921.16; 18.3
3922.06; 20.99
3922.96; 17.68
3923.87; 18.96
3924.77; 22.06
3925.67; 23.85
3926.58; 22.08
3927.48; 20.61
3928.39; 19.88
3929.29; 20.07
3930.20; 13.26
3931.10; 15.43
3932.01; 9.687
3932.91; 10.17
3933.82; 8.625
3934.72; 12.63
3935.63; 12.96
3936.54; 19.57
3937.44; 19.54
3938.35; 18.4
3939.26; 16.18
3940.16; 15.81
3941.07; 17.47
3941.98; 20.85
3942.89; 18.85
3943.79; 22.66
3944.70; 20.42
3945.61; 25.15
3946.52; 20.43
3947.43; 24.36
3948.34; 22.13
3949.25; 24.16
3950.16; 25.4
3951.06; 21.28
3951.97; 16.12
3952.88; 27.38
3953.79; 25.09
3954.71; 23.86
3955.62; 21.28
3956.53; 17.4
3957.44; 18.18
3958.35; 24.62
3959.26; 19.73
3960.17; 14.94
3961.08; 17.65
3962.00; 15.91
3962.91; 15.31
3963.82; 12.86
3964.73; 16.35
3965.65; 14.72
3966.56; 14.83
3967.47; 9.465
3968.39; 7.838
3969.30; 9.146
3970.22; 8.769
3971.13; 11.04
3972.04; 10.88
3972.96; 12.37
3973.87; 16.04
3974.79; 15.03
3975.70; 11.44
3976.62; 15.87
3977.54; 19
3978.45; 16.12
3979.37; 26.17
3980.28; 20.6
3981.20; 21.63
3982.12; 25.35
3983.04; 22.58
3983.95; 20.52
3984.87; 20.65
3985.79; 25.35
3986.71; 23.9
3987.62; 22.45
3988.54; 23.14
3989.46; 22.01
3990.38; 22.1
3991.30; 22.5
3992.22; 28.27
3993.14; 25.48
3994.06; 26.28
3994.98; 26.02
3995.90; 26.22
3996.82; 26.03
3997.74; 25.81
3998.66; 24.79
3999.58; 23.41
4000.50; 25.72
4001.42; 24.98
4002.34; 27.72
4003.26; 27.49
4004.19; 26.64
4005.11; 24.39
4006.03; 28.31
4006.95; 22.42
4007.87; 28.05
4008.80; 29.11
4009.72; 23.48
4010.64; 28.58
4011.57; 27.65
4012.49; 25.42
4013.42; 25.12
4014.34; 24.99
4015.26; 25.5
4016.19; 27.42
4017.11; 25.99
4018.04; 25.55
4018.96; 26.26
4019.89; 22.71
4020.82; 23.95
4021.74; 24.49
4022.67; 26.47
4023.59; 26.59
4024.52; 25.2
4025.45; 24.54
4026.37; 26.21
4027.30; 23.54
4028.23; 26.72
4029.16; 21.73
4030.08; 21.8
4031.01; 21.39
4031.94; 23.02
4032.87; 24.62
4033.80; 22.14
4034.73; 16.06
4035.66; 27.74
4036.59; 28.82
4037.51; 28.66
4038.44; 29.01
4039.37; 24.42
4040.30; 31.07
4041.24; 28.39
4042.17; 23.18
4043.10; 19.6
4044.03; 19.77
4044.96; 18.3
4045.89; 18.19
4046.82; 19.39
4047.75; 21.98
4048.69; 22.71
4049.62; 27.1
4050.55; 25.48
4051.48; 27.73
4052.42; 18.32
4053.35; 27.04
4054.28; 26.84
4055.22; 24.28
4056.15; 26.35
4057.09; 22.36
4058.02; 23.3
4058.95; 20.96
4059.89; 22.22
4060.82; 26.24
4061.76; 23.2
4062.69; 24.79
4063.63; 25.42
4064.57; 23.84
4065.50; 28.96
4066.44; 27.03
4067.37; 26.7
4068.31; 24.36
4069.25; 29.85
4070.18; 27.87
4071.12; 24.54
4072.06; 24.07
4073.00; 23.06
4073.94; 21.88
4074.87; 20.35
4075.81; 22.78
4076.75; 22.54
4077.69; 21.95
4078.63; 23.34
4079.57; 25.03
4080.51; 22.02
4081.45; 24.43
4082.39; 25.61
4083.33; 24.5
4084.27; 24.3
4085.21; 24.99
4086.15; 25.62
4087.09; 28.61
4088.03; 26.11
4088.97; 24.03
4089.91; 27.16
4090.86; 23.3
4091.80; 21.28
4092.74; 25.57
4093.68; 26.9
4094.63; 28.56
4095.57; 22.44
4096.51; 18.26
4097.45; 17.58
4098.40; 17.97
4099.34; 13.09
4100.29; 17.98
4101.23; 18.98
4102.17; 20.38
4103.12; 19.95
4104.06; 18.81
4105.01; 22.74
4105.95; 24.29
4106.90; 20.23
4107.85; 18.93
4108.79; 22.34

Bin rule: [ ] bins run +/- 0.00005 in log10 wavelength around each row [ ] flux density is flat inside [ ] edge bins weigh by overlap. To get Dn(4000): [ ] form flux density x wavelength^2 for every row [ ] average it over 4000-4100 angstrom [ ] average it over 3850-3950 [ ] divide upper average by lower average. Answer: 1.3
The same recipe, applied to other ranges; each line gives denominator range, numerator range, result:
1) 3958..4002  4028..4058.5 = 1.26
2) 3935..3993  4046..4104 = 1.32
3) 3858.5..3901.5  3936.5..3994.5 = 1.02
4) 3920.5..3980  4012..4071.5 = 1.46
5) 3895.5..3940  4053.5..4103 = 1.33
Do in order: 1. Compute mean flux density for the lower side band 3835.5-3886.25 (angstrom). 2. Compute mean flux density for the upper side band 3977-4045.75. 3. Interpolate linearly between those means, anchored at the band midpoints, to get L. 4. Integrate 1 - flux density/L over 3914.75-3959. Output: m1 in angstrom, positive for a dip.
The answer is 5.7 angstrom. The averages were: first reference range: 20.4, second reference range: 24.5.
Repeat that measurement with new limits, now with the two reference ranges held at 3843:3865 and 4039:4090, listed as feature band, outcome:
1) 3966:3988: 5.9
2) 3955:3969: 4.2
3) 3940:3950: 0.6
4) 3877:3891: 2.9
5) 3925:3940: 4.0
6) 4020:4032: -0.3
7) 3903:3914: 0.1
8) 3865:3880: 0.1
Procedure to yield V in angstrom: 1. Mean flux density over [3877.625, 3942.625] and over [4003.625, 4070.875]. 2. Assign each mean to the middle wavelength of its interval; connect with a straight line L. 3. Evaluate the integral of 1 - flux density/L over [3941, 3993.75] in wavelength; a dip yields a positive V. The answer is 5.5 angstrom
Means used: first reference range 18.8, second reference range 24.8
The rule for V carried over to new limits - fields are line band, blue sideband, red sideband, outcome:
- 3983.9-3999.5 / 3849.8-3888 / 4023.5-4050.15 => -0.9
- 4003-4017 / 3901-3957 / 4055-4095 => -2.3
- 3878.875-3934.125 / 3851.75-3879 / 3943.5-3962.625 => 5.9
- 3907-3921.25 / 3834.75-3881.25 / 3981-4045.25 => 0.2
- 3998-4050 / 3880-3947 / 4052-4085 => -4.6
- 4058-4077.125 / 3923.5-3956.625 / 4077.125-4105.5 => -2.0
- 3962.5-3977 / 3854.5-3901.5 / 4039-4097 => 6.2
